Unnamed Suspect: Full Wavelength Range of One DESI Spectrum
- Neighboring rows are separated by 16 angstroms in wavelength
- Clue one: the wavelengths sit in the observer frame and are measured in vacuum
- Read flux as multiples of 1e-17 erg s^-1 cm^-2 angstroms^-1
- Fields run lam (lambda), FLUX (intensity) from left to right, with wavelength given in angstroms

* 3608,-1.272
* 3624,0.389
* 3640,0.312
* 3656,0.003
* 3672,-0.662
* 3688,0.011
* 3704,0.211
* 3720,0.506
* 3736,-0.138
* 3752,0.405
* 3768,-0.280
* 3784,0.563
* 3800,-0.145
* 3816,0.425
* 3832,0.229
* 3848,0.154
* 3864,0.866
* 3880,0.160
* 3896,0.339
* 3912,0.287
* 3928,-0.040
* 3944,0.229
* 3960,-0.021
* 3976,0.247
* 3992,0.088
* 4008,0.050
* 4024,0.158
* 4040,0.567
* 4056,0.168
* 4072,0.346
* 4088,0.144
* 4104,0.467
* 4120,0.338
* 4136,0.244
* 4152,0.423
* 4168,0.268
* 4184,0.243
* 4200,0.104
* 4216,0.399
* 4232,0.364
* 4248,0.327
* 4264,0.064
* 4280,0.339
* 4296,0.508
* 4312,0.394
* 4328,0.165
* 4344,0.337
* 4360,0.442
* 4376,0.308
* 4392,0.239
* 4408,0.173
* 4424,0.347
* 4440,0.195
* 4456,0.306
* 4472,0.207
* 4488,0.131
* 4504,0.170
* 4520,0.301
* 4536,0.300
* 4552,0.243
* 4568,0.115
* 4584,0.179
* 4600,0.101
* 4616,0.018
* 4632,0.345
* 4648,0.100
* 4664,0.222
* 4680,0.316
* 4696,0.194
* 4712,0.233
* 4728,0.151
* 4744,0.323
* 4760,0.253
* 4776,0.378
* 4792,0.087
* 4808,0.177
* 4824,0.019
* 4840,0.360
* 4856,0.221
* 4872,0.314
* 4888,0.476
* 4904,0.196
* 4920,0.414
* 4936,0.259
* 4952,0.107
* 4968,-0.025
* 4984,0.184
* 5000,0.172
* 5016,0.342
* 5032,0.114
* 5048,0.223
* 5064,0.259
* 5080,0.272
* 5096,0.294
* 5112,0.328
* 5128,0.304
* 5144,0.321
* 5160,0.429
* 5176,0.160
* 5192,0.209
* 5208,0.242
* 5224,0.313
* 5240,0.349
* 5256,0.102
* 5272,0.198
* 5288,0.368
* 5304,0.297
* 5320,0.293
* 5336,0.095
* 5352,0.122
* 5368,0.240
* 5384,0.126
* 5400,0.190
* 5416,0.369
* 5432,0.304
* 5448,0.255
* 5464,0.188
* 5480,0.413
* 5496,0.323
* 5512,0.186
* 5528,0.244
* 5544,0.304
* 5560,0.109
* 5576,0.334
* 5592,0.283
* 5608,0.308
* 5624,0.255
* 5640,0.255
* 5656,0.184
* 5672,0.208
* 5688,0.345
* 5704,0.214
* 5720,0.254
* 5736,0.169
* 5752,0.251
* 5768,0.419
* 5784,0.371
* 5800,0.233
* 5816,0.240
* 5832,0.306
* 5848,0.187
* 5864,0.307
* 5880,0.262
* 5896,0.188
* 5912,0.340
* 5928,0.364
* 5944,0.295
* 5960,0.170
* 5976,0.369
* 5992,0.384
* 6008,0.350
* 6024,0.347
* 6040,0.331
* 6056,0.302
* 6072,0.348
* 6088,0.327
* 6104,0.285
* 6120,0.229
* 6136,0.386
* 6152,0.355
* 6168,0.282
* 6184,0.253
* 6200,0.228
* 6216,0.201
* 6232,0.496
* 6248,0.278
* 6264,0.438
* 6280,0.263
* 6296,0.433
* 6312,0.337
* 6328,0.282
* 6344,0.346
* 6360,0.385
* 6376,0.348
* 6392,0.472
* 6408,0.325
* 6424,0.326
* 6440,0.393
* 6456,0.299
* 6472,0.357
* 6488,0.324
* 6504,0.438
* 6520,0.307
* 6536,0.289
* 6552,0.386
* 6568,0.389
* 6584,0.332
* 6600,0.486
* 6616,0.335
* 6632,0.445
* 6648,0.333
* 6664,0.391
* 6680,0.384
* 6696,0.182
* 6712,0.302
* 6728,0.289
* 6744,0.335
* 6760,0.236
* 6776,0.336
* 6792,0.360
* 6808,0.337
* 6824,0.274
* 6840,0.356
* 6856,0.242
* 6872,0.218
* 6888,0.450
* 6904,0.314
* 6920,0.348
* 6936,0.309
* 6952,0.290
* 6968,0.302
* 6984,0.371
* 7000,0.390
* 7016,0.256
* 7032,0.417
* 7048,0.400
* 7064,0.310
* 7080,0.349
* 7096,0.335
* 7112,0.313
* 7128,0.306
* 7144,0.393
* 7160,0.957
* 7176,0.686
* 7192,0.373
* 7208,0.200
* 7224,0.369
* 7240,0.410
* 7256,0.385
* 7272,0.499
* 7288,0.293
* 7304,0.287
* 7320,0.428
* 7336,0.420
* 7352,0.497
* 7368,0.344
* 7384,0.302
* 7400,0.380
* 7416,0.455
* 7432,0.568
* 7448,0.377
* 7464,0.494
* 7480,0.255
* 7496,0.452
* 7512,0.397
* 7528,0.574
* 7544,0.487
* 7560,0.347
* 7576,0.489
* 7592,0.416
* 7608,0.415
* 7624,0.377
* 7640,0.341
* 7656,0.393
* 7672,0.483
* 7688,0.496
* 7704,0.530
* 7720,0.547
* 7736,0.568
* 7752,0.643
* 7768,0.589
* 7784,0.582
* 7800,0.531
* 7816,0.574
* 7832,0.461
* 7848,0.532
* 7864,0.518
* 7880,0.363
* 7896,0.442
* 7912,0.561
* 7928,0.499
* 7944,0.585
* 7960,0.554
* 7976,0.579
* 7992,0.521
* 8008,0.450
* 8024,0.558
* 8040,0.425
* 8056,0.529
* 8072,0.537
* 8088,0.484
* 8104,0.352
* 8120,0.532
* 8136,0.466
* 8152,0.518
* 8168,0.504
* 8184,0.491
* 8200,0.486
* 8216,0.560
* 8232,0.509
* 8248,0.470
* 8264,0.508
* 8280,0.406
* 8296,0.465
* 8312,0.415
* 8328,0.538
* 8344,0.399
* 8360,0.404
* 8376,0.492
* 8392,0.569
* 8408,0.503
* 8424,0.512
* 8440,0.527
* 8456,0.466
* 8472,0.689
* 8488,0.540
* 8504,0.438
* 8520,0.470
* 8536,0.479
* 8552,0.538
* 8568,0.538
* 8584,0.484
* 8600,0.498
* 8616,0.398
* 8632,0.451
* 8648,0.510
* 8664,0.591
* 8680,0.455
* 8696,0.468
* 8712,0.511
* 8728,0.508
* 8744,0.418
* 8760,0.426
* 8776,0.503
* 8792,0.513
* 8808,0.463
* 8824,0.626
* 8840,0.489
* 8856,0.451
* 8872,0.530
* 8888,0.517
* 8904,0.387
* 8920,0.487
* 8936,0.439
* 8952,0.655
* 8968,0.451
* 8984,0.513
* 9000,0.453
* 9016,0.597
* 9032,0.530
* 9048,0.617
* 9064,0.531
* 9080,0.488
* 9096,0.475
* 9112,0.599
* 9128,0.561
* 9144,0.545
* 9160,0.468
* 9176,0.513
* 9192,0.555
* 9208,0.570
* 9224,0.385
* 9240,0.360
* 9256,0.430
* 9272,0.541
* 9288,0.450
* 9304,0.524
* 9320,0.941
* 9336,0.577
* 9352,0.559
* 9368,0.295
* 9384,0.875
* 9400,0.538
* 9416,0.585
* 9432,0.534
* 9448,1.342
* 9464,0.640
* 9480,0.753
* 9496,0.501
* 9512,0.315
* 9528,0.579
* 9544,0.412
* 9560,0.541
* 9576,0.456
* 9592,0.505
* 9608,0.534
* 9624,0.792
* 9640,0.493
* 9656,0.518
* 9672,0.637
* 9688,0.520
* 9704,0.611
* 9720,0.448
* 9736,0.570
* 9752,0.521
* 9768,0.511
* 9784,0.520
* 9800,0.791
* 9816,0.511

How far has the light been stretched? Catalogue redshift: 0.922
